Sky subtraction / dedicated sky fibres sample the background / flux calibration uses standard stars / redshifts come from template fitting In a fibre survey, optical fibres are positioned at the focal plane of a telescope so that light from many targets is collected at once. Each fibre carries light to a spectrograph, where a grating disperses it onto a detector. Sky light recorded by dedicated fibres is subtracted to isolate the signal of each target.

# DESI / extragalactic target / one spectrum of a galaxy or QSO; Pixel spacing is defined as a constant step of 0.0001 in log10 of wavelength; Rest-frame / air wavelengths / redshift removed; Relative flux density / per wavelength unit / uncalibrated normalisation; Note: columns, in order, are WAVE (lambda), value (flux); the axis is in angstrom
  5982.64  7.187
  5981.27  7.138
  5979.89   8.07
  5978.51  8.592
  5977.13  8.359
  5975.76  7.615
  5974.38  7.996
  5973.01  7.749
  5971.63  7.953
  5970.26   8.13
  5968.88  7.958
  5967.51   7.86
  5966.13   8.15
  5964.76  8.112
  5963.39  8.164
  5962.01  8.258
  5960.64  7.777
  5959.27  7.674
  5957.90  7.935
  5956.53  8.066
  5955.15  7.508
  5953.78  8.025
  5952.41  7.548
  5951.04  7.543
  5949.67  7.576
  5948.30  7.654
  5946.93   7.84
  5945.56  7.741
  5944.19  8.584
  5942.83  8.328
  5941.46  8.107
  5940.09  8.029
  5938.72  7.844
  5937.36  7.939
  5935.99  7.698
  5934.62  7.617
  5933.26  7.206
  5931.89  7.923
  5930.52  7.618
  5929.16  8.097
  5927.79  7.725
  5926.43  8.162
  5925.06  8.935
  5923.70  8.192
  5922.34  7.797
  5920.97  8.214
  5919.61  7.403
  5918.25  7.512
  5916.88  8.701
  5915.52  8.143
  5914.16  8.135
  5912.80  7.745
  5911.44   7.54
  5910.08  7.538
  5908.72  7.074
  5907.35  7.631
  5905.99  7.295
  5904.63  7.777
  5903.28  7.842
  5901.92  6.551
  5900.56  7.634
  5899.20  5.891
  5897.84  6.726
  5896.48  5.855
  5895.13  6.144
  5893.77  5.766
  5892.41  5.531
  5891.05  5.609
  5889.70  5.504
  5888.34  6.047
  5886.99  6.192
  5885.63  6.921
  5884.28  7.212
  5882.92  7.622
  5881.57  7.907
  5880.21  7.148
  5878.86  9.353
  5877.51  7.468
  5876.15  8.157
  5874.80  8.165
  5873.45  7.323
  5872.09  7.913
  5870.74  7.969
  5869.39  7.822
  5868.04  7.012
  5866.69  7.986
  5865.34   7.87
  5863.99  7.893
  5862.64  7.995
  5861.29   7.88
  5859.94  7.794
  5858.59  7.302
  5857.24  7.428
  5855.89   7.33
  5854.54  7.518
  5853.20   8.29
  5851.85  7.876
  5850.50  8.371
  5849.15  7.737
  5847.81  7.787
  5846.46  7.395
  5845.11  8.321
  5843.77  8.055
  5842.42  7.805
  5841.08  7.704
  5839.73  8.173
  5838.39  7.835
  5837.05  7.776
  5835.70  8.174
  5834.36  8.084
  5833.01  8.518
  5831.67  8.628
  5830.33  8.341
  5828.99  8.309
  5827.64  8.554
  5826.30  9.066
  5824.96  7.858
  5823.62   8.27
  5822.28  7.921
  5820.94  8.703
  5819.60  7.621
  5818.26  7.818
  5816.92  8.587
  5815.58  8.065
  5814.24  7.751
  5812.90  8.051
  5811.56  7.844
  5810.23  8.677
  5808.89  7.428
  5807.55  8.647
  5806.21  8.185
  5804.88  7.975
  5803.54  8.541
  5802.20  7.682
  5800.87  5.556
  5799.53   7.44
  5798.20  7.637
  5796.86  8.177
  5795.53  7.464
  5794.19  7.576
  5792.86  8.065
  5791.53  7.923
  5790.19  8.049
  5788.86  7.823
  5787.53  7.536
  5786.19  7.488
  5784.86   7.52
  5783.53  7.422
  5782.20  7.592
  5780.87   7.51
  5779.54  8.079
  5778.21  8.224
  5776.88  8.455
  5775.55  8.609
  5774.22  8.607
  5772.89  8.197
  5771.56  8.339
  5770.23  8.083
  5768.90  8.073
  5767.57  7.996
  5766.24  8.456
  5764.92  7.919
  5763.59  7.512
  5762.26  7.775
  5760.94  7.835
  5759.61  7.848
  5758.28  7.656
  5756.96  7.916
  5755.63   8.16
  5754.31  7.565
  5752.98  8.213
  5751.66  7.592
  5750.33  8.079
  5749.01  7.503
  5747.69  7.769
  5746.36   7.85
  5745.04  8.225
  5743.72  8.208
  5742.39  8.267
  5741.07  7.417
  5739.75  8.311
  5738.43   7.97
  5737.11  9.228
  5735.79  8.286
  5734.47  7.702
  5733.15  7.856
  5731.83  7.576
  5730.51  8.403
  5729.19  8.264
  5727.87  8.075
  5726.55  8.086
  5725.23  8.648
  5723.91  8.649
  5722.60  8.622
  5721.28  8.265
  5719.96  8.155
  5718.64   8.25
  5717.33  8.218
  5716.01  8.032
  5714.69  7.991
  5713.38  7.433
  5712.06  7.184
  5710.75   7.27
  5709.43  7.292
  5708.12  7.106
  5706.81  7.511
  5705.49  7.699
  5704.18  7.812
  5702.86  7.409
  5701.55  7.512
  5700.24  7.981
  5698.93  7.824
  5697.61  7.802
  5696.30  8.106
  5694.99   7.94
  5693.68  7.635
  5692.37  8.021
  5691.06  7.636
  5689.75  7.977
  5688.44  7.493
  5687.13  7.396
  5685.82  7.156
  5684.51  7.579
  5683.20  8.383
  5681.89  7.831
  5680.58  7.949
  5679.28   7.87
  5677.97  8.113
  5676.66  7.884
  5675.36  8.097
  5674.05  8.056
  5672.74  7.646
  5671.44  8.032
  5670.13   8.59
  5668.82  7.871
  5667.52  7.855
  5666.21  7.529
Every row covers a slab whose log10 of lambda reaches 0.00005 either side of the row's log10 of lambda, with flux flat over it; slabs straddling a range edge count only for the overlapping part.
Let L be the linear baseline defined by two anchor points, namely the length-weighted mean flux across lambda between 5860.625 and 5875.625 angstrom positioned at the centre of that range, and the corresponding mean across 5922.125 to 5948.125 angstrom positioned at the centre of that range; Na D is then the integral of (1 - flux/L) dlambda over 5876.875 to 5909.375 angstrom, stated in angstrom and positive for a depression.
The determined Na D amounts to 4.15 angstrom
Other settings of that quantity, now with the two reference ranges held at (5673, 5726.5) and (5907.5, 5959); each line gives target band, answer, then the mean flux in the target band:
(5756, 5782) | -0.7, 8.05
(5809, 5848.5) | -1.3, 8.12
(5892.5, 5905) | 2.0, 6.61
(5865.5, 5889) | 0.9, 7.55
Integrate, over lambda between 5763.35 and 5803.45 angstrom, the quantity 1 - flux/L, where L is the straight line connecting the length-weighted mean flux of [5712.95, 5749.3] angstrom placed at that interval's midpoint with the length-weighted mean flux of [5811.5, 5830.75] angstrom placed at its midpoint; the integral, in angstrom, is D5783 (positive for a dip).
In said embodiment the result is 1.56 angstrom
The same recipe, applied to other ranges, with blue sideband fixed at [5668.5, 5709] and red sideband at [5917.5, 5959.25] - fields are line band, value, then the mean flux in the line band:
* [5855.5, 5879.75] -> 0.1 angstrom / 7.81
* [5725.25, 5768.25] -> -1.0 angstrom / 7.99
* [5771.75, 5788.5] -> -0.3 angstrom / 7.95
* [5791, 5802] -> 0.5 angstrom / 7.49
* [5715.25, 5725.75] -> -0.7 angstrom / 8.34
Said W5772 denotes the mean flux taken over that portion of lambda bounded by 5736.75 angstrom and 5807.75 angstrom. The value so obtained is 7.91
